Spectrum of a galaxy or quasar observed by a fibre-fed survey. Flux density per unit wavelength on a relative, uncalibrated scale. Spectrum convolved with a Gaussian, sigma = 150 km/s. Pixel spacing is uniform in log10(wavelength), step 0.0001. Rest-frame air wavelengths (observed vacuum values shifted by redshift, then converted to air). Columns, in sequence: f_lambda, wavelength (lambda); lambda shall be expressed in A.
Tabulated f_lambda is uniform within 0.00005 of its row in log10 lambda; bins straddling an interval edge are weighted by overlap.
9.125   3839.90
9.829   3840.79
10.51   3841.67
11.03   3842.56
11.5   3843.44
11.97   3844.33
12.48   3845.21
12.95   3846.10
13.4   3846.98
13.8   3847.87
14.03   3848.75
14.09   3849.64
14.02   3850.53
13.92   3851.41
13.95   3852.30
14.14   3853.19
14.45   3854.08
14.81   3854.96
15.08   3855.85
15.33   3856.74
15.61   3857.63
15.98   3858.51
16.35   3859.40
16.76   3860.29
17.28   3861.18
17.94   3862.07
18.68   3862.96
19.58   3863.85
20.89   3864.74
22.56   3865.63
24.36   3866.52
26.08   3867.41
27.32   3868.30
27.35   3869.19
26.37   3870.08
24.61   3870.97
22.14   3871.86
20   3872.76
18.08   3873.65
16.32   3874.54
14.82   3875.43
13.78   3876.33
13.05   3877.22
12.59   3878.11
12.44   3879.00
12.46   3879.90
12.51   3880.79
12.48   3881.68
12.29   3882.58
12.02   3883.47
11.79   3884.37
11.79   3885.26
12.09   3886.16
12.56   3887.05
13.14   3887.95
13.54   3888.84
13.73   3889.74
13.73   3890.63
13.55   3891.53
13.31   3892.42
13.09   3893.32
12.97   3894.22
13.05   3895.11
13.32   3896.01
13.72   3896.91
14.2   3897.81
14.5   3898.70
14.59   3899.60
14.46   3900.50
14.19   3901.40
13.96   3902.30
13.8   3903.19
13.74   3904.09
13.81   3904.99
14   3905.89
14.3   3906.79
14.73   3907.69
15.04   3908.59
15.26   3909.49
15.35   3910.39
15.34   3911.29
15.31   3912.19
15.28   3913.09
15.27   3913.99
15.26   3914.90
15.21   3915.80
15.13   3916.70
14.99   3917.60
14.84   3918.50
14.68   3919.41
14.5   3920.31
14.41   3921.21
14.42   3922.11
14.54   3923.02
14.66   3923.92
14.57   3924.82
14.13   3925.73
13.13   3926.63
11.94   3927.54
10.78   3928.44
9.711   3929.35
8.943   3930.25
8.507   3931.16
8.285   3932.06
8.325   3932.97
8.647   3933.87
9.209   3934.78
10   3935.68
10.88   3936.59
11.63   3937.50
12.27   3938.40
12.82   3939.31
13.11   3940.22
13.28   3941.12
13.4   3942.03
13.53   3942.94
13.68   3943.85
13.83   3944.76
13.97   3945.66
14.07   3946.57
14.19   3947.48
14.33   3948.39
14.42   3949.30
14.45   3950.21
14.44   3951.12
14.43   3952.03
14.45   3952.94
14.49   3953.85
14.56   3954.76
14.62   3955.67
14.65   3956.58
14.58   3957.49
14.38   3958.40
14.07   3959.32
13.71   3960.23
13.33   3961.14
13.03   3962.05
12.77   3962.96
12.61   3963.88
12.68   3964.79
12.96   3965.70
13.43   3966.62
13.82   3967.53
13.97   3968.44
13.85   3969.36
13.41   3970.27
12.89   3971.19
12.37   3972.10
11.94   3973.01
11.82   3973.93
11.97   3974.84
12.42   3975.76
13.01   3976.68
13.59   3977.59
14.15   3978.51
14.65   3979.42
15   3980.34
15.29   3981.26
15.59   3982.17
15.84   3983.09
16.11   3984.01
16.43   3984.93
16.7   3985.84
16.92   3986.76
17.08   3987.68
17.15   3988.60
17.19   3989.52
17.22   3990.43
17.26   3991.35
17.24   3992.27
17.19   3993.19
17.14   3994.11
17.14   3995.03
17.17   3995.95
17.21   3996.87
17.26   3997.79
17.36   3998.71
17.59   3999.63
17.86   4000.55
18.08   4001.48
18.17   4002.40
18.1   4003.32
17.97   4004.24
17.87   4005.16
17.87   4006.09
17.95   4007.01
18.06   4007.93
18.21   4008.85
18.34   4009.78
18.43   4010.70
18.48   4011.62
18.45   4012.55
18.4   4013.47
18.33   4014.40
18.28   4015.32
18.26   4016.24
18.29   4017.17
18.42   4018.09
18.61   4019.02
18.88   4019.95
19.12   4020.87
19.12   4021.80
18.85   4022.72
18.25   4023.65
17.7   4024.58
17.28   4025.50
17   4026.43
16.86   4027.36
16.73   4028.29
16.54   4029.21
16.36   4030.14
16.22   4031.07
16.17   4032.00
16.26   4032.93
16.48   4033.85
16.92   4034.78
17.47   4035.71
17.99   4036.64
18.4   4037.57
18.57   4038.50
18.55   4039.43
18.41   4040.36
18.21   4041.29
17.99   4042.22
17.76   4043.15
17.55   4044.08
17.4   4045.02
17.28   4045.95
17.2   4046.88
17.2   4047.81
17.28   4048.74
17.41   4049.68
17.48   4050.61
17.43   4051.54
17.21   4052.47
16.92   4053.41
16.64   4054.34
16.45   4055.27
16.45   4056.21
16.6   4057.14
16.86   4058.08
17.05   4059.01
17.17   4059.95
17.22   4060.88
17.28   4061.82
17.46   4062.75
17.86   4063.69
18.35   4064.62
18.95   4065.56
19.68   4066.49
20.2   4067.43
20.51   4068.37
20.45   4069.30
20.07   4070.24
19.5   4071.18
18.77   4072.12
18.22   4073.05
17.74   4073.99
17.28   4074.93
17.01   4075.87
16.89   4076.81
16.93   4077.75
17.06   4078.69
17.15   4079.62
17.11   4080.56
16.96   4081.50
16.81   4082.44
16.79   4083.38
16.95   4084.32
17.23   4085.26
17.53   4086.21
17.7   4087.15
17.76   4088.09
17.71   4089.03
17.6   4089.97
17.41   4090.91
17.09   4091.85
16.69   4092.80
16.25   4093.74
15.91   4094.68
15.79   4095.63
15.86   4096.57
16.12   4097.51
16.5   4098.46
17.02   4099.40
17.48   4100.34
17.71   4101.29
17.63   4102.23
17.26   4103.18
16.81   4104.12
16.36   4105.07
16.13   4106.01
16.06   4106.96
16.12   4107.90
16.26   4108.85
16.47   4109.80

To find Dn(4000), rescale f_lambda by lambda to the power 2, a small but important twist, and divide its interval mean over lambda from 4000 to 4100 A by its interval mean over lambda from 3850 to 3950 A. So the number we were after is 1.30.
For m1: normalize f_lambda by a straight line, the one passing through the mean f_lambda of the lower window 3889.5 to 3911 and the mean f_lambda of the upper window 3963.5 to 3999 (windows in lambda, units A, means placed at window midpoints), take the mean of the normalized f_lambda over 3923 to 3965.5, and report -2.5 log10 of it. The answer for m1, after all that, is 0.14 mag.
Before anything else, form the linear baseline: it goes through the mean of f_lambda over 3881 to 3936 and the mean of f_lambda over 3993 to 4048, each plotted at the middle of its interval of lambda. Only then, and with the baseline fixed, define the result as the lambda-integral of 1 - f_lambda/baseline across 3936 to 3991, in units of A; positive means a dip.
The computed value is 5.0 A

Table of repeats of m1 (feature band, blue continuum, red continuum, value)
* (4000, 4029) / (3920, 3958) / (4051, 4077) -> -0.14 mag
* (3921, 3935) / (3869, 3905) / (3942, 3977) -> 0.22 mag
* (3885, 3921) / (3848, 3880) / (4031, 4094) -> 0.24 mag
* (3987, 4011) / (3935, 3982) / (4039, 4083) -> -0.16 mag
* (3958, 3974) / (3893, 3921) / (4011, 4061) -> 0.20 mag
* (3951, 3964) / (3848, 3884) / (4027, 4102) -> 0.23 mag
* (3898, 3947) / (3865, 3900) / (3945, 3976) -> 0.12 mag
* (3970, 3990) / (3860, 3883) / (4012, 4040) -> 0.22 mag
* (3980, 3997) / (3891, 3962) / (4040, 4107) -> -0.10 mag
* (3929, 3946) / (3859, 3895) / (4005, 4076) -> 0.45 mag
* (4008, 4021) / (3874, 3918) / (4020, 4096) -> -0.12 mag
